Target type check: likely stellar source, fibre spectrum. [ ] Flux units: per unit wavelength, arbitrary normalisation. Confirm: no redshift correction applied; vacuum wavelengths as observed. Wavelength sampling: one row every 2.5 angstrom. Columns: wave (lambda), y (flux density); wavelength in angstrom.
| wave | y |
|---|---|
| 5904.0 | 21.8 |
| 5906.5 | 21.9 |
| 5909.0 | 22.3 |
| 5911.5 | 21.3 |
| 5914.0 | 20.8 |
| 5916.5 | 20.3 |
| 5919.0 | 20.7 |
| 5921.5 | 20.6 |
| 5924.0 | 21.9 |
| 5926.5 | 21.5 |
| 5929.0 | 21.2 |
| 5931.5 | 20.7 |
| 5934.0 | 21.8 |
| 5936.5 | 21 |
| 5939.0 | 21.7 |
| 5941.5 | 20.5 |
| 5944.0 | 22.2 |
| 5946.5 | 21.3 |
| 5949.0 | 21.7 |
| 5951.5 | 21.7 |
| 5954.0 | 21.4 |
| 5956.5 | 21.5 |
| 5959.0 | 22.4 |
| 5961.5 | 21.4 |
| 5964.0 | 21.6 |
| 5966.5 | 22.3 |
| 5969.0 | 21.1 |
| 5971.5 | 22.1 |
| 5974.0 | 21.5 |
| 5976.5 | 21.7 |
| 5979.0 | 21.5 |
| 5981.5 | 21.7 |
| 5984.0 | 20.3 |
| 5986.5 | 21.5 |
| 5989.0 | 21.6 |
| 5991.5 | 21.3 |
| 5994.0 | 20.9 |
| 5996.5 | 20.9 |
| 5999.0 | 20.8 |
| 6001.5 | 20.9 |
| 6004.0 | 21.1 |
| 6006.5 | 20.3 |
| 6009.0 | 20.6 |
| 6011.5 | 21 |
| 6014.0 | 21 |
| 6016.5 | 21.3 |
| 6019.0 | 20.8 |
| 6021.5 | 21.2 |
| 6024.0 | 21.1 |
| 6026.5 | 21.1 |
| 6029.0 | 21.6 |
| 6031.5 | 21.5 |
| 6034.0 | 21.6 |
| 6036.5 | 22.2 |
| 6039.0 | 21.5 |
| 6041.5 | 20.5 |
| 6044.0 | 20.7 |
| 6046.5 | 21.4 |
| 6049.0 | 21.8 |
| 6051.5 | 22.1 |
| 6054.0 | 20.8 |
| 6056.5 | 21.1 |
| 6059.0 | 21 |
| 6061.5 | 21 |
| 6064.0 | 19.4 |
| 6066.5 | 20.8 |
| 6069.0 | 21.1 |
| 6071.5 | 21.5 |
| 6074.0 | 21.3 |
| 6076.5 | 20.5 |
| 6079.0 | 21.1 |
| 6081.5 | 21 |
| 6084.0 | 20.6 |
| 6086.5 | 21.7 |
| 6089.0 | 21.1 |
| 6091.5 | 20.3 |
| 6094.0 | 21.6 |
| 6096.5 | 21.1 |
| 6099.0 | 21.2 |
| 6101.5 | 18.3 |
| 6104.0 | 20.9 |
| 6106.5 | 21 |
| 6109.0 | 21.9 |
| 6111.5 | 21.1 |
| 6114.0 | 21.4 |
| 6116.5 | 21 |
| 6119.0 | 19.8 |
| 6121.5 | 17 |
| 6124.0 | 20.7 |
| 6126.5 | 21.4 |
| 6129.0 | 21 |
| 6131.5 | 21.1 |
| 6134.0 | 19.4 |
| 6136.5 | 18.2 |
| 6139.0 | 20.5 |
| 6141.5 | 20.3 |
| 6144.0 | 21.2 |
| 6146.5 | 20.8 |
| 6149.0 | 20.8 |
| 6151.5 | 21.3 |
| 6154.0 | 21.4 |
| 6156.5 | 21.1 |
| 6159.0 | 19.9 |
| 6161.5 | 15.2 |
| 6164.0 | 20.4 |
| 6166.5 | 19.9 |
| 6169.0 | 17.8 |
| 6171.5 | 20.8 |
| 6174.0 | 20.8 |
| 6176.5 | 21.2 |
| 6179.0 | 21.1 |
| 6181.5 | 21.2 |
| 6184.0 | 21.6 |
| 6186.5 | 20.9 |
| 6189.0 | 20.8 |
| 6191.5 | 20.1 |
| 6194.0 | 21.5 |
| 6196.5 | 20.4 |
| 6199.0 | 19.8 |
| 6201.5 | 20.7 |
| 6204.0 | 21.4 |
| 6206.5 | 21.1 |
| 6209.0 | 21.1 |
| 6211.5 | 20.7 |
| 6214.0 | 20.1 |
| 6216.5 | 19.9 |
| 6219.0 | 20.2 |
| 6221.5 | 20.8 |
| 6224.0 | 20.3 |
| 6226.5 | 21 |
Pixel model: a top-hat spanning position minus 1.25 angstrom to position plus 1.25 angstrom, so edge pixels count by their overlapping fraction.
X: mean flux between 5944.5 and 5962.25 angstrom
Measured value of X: 21.7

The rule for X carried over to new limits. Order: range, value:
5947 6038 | 21.3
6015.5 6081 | 21.2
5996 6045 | 21.1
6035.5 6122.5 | 20.9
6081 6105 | 20.8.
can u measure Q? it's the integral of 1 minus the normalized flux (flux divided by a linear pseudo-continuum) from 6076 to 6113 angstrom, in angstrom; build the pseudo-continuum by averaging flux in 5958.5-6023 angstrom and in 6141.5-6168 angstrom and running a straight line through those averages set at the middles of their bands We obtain -0.6 angstrom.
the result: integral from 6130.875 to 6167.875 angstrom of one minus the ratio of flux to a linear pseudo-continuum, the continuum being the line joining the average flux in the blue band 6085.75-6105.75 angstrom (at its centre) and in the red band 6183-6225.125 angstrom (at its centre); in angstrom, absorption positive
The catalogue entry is 1.1 angstrom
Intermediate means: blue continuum 20.8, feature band 20.1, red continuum 20.7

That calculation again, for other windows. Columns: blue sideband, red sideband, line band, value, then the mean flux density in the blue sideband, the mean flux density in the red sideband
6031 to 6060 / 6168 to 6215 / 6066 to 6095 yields 0.20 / 21.3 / 20.7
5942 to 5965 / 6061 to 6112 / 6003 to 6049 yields 0.15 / 21.7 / 20.9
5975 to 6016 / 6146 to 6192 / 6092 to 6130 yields -0.02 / 21.1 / 20.4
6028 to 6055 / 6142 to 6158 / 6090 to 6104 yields 0.45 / 21.4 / 21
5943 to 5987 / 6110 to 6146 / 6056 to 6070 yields 0.08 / 21.6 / 20.3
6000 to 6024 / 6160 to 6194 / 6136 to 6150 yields -0.05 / 20.9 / 20.2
